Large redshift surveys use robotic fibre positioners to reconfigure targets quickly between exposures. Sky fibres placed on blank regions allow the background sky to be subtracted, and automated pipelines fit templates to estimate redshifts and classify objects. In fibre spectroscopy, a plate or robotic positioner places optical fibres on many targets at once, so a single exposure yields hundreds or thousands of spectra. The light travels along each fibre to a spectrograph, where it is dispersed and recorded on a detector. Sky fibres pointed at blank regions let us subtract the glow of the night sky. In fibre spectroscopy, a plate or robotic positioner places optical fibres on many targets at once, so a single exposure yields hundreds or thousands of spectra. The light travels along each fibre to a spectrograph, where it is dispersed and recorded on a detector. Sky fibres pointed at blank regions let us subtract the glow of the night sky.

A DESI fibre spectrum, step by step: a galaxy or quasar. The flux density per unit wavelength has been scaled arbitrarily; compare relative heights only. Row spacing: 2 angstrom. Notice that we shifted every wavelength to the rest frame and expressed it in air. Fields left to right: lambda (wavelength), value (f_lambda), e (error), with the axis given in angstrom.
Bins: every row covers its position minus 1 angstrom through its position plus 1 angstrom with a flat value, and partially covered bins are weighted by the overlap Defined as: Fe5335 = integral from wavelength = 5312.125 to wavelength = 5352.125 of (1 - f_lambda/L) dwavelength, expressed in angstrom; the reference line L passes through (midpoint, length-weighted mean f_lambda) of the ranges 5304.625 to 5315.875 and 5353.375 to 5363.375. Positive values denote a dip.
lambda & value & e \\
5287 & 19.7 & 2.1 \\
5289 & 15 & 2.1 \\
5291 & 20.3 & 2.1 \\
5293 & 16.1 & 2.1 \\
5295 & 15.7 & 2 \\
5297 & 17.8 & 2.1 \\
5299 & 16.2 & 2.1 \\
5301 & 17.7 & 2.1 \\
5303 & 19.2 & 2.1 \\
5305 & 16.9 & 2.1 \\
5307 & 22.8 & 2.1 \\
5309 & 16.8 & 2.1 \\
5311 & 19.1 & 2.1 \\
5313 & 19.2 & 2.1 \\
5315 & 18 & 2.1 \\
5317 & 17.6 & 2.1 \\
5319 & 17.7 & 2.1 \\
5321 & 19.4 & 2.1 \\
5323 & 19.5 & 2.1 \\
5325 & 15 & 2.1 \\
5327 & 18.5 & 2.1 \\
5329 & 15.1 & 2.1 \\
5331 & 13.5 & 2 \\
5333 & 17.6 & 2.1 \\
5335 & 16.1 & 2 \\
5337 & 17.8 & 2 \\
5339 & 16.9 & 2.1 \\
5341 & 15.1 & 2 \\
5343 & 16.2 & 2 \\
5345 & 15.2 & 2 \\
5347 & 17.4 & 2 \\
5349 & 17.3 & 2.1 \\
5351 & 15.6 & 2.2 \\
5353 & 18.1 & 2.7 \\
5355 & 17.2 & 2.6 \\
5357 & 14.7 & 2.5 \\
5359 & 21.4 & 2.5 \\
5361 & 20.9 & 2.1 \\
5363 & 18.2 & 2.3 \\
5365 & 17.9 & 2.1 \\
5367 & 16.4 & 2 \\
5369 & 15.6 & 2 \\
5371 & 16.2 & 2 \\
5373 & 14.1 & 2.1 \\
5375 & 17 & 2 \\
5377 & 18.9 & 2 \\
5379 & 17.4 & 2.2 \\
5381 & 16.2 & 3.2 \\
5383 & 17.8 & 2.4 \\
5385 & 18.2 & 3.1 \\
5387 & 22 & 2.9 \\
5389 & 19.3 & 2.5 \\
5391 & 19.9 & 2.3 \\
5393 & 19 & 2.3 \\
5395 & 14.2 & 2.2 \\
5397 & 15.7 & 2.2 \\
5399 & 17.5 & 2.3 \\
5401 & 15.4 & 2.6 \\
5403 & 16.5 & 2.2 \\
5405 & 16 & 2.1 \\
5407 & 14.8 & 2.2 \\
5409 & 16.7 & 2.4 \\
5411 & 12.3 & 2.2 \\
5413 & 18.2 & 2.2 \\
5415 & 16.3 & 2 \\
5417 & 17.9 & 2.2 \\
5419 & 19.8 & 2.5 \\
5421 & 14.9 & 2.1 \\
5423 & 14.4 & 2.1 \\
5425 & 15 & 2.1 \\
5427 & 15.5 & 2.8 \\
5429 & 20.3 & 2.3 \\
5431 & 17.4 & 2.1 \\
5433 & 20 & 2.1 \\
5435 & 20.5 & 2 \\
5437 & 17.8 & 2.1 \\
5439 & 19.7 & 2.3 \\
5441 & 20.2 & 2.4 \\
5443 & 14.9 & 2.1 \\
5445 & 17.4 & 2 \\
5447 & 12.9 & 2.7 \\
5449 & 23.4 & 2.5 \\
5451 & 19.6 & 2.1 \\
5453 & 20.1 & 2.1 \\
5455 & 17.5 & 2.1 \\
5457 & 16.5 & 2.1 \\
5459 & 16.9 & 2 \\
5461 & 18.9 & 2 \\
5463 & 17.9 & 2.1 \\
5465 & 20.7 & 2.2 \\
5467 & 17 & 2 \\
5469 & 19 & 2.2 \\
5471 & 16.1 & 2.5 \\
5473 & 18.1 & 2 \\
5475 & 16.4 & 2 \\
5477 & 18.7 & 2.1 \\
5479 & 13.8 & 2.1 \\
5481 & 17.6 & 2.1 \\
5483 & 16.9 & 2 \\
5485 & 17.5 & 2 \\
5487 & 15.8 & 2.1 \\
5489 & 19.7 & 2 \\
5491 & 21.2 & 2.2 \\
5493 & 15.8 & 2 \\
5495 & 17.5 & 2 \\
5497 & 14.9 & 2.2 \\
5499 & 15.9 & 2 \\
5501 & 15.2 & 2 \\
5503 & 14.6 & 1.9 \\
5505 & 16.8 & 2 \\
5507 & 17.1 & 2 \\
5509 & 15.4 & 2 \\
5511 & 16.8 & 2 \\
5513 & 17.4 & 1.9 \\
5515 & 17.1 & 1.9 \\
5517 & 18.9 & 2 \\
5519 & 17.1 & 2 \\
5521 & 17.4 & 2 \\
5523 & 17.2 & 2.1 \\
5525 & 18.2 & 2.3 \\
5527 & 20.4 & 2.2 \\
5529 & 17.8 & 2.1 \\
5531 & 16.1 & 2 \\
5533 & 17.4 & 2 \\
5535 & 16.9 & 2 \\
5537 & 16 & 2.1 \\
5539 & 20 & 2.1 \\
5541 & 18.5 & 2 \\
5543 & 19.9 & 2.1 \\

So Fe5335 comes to 3.8 angstrom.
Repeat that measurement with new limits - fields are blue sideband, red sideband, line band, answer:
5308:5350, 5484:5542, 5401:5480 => -1.0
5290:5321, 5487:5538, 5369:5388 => 0.4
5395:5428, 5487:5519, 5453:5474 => -1.8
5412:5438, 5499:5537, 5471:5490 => 0.1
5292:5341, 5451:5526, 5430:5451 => -1.4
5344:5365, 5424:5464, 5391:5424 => 2.9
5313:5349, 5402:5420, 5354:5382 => -0.9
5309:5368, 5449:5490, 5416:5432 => 0.7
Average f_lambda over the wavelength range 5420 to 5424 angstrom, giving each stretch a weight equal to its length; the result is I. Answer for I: 14.7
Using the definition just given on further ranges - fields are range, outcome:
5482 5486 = 17.2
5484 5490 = 17.7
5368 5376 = 15.7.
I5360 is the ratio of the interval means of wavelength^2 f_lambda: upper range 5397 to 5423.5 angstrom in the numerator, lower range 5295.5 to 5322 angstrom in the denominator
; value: 0.92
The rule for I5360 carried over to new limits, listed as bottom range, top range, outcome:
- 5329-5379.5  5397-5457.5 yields 1.05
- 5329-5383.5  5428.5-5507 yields 1.09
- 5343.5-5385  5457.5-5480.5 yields 1.06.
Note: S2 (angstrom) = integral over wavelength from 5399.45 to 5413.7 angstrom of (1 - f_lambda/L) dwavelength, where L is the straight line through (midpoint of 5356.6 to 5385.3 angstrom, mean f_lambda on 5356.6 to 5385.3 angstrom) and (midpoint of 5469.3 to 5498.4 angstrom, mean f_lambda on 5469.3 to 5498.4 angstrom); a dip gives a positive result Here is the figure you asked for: 1.3 angstrom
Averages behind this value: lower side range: 17.4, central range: 15.7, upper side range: 17.2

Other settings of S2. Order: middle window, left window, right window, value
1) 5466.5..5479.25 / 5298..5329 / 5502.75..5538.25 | 0.2 angstrom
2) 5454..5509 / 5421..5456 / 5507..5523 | 1.1 angstrom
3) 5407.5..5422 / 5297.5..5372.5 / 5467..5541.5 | 0.7 angstrom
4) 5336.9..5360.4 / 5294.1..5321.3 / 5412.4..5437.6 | 1.3 angstrom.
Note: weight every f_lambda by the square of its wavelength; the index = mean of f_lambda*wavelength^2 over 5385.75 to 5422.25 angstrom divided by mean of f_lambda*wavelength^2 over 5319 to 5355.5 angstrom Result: 1.04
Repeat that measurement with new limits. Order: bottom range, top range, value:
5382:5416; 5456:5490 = 1.06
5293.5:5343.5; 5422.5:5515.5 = 1.06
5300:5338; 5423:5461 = 1.06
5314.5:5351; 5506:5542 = 1.12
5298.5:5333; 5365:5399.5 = 1.00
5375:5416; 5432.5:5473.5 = 1.09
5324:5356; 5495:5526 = 1.08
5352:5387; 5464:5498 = 1.04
